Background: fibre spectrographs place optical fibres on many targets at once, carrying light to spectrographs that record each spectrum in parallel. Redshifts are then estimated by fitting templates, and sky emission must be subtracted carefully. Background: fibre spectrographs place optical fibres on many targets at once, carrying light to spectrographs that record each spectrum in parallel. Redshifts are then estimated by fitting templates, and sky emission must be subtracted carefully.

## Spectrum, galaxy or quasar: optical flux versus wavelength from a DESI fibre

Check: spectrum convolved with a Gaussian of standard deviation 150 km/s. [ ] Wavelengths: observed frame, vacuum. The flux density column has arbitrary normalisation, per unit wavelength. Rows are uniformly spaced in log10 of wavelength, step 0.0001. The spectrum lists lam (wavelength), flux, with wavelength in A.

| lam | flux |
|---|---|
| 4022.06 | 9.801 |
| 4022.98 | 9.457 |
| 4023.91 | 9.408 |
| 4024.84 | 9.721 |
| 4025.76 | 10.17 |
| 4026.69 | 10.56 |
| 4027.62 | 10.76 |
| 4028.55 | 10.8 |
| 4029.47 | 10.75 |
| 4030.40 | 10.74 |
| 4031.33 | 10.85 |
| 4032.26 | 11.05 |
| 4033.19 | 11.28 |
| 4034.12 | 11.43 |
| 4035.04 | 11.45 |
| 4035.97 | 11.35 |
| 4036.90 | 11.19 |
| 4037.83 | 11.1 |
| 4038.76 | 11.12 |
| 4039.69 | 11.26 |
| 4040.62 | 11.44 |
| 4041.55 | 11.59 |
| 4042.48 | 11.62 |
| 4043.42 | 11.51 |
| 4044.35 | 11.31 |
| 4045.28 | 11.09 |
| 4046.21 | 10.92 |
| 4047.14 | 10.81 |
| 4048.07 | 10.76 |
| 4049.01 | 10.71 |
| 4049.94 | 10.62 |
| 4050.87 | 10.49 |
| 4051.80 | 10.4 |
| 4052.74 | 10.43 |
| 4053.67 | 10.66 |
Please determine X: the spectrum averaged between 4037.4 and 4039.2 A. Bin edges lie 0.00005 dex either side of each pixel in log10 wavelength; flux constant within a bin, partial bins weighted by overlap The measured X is 11.1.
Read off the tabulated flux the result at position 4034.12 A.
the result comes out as 11.43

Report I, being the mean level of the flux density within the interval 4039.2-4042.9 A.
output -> 11.5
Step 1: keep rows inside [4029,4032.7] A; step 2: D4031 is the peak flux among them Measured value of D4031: 11.05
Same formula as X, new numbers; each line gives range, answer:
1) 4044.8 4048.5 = 10.9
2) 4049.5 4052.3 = 10.5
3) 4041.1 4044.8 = 11.5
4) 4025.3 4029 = 10.6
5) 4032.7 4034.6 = 11.4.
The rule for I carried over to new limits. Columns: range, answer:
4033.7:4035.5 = 11.5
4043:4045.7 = 11.3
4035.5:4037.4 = 11.3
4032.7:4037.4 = 11.3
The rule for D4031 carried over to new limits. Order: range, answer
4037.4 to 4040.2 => 11.26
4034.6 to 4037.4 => 11.45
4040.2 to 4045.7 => 11.62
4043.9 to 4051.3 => 11.31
